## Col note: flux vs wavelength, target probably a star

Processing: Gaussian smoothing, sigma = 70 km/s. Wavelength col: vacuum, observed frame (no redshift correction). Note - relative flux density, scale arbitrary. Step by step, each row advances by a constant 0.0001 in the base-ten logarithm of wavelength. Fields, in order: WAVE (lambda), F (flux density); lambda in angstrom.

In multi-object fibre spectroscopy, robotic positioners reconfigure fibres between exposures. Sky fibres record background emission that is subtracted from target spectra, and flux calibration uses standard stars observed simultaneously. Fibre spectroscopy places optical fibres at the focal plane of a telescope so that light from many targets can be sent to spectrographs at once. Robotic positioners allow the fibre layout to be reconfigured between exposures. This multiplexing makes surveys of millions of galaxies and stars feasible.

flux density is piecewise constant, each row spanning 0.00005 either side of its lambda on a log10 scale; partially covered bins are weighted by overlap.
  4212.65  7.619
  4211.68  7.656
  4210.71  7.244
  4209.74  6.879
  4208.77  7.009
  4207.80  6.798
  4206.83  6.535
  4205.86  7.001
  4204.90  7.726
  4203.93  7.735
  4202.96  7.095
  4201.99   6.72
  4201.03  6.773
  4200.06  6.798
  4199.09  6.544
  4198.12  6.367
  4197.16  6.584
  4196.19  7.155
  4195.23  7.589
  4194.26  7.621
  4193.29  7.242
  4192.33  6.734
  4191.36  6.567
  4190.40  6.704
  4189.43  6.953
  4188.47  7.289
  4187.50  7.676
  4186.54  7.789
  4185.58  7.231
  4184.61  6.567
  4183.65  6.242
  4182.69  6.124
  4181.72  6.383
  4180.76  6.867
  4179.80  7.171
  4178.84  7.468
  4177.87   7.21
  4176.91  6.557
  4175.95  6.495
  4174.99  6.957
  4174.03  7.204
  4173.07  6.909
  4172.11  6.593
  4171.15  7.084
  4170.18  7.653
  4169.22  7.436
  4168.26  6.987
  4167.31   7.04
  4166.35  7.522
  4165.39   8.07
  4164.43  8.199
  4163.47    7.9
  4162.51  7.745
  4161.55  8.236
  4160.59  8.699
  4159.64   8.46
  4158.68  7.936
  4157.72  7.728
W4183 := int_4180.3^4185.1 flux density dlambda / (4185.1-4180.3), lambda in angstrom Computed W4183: 6.43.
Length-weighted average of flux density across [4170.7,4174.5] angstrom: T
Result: 6.95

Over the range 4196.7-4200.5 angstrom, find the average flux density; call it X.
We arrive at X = 6.57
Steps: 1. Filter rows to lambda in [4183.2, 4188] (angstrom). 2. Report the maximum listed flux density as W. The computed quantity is 7.789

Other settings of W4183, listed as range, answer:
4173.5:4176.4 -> 6.9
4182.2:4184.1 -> 6.17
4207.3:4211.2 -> 6.97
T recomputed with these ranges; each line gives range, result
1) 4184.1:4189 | 7.31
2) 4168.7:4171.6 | 7.36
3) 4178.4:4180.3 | 7.33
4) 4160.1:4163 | 8.24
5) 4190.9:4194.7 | 7.03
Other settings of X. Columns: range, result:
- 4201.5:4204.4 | 7.19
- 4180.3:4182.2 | 6.63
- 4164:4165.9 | 8.12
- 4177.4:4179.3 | 7.31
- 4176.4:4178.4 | 6.87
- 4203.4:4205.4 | 7.72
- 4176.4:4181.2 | 7.05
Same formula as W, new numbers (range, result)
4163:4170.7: 8.199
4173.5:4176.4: 7.204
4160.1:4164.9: 8.699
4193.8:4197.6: 7.621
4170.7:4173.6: 7.084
